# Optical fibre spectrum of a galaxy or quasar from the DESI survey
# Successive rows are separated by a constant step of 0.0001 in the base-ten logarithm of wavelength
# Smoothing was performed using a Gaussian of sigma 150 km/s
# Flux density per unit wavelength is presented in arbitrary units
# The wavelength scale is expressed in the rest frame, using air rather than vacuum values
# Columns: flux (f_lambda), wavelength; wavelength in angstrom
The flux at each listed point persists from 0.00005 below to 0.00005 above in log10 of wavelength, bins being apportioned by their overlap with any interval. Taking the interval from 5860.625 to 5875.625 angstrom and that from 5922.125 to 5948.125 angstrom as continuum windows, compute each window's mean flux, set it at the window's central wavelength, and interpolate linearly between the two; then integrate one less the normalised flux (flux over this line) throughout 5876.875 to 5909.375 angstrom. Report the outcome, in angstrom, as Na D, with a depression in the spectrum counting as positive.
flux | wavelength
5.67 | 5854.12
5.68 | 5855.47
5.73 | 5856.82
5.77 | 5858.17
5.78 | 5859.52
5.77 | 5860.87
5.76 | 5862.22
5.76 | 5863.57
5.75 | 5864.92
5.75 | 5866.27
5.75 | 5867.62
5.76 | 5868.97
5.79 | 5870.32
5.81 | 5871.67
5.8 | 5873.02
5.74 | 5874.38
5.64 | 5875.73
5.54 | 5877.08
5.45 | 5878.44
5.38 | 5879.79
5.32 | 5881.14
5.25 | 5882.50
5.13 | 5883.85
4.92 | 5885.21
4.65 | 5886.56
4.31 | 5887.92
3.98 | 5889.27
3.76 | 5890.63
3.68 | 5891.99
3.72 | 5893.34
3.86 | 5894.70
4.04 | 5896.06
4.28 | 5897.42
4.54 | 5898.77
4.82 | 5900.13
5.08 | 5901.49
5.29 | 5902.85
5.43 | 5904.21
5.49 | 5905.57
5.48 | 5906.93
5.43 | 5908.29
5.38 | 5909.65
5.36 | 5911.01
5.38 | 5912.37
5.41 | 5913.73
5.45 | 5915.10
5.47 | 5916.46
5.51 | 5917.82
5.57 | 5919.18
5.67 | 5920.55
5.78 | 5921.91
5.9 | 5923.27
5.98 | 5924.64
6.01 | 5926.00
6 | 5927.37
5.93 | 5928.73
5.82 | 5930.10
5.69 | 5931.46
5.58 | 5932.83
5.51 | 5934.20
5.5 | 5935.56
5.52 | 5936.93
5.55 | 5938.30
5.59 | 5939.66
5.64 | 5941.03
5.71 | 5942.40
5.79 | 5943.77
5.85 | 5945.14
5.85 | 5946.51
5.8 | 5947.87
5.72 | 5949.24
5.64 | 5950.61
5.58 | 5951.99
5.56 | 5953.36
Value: 5.51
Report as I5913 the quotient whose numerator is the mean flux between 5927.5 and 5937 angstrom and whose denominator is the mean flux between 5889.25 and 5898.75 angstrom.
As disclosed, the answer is 1.44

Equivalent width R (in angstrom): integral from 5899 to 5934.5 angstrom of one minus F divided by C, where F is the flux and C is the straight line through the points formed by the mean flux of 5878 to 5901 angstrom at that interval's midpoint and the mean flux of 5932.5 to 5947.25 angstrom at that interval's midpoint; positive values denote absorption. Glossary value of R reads -2.8 angstrom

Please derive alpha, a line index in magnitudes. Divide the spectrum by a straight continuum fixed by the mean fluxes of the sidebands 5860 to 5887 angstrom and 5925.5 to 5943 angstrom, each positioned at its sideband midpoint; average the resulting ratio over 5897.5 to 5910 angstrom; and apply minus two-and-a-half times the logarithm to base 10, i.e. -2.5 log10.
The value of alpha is 0.09 mag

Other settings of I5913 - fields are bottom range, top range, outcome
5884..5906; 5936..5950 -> 1.27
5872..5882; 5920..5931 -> 1.06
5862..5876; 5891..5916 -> 0.85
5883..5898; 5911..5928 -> 1.34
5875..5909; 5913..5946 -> 1.18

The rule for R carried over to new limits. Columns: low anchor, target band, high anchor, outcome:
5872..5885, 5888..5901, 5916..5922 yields 3.3 angstrom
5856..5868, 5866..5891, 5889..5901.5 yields -1.5 angstrom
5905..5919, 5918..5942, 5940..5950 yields -0.4 angstrom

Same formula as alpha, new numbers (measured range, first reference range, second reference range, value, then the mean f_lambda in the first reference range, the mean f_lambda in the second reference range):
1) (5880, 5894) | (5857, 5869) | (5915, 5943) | 0.262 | 5.76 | 5.69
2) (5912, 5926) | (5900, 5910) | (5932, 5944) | -0.039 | 5.32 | 5.59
